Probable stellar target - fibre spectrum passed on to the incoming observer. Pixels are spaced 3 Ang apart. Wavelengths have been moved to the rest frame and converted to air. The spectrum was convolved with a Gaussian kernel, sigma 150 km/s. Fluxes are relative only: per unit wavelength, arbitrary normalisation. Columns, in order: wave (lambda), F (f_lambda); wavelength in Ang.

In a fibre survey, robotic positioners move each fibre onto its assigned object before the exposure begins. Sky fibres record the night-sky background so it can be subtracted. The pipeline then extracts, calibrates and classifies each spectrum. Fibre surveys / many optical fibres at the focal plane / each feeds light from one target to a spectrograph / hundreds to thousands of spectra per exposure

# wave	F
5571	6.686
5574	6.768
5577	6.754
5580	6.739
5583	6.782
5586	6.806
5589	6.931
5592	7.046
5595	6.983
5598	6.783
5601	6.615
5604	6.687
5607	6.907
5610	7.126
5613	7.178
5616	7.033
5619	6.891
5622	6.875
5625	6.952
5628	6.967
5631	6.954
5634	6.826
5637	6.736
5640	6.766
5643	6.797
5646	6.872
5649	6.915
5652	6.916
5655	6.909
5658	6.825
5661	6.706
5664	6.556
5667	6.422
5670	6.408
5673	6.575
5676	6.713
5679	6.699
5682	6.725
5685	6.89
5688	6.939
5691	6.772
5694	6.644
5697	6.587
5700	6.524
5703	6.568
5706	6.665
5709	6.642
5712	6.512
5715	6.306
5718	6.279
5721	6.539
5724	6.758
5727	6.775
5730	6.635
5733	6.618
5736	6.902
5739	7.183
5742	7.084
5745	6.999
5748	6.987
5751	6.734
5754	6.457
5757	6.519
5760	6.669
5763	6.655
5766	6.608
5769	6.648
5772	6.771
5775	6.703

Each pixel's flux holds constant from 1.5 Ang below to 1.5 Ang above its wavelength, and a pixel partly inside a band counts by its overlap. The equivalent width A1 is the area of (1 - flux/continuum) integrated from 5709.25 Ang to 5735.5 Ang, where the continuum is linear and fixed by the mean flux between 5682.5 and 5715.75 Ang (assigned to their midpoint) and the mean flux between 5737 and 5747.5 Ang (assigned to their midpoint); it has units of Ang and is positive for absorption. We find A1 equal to 1.2 Ang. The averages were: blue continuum 6.65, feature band 6.57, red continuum 7.07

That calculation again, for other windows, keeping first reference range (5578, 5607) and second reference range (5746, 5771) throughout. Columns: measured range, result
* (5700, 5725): 0.68 Ang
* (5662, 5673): 0.43 Ang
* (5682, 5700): -0.03 Ang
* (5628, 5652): -0.26 Ang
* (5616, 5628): -0.24 Ang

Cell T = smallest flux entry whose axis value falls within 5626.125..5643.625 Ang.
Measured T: 6.736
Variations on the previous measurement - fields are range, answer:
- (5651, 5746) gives 6.279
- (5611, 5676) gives 6.408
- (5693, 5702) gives 6.524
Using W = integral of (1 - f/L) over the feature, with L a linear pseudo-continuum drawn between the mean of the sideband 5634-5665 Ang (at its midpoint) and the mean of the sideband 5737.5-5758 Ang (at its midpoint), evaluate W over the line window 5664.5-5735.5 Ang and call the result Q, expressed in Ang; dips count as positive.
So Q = 2.2 Ang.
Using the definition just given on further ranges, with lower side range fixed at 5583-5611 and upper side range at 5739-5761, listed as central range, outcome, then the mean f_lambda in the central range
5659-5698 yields 1.0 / 6.67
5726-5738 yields 0.1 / 6.75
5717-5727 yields 0.4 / 6.58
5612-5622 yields -0.2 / 7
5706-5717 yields 0.5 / 6.5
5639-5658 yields 0.0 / 6.86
